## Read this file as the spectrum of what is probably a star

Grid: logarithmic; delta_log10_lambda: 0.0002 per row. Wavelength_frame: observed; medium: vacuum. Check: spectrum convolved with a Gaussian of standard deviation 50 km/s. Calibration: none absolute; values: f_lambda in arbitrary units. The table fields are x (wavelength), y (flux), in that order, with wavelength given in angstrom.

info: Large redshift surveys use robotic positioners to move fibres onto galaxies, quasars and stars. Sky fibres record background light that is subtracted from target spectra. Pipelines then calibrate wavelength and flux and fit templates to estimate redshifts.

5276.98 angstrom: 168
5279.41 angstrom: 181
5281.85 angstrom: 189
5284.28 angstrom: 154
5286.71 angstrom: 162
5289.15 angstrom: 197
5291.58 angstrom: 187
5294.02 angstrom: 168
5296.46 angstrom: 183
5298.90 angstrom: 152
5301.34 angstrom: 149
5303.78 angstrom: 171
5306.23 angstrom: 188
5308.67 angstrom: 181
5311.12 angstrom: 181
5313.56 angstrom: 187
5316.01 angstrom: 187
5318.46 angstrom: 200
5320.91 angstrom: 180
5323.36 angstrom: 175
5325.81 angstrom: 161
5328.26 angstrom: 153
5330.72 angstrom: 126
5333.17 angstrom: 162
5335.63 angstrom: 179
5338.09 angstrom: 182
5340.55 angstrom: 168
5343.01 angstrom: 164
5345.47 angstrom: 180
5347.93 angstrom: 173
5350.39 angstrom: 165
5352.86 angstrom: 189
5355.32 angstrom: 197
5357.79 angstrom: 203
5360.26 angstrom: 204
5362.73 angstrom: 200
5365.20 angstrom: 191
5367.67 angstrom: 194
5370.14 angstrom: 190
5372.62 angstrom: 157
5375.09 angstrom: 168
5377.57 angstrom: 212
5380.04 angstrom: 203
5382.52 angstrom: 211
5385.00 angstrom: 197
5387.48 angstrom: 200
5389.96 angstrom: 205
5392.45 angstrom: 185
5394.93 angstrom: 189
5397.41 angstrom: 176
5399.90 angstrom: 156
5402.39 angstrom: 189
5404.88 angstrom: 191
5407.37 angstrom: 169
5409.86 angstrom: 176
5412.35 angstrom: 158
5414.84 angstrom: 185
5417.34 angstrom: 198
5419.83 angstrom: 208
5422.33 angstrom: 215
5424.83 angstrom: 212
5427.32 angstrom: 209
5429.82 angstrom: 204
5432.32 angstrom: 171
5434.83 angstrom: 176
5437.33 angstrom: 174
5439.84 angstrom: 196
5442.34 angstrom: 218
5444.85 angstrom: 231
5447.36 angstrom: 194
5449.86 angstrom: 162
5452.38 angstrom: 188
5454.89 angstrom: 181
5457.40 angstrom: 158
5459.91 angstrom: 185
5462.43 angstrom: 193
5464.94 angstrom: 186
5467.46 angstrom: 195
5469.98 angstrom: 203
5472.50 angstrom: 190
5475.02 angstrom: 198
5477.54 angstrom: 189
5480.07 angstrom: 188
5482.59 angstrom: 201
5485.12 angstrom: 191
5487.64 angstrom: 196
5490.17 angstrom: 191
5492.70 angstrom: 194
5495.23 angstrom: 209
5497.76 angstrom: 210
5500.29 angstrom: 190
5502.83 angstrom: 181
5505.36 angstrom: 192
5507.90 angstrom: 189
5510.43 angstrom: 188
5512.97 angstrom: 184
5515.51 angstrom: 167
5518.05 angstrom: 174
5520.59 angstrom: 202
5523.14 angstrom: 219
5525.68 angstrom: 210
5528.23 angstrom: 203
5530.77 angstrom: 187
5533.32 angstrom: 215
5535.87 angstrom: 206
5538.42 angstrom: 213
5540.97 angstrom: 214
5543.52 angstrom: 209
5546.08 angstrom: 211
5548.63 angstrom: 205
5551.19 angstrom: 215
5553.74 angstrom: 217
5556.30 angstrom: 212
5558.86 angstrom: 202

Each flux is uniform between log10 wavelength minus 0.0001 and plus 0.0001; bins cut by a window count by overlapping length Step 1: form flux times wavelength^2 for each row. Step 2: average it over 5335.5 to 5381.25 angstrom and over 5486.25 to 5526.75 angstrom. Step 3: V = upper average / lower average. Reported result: 1.1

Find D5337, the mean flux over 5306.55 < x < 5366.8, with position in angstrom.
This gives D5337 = 179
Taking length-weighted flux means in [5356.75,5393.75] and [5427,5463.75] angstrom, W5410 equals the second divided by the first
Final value 1.0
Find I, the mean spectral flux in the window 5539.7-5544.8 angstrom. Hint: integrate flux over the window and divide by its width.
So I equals 211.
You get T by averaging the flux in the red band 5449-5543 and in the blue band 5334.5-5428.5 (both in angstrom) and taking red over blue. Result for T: 1.03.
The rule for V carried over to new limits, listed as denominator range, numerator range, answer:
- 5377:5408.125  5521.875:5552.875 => 1.16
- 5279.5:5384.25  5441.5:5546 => 1.16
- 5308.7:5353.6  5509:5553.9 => 1.26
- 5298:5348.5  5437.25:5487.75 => 1.18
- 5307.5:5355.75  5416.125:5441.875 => 1.17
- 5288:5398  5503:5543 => 1.16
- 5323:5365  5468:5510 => 1.17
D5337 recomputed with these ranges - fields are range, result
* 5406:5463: 190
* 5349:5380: 190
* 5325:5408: 182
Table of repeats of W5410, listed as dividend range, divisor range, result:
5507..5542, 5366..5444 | 1.04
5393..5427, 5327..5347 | 1.14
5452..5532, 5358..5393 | 0.99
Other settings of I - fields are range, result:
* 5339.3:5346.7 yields 171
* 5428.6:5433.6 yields 187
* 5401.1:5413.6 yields 177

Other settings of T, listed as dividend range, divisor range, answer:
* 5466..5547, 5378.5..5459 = 1.04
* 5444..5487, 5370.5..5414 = 1.03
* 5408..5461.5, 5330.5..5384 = 1.03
